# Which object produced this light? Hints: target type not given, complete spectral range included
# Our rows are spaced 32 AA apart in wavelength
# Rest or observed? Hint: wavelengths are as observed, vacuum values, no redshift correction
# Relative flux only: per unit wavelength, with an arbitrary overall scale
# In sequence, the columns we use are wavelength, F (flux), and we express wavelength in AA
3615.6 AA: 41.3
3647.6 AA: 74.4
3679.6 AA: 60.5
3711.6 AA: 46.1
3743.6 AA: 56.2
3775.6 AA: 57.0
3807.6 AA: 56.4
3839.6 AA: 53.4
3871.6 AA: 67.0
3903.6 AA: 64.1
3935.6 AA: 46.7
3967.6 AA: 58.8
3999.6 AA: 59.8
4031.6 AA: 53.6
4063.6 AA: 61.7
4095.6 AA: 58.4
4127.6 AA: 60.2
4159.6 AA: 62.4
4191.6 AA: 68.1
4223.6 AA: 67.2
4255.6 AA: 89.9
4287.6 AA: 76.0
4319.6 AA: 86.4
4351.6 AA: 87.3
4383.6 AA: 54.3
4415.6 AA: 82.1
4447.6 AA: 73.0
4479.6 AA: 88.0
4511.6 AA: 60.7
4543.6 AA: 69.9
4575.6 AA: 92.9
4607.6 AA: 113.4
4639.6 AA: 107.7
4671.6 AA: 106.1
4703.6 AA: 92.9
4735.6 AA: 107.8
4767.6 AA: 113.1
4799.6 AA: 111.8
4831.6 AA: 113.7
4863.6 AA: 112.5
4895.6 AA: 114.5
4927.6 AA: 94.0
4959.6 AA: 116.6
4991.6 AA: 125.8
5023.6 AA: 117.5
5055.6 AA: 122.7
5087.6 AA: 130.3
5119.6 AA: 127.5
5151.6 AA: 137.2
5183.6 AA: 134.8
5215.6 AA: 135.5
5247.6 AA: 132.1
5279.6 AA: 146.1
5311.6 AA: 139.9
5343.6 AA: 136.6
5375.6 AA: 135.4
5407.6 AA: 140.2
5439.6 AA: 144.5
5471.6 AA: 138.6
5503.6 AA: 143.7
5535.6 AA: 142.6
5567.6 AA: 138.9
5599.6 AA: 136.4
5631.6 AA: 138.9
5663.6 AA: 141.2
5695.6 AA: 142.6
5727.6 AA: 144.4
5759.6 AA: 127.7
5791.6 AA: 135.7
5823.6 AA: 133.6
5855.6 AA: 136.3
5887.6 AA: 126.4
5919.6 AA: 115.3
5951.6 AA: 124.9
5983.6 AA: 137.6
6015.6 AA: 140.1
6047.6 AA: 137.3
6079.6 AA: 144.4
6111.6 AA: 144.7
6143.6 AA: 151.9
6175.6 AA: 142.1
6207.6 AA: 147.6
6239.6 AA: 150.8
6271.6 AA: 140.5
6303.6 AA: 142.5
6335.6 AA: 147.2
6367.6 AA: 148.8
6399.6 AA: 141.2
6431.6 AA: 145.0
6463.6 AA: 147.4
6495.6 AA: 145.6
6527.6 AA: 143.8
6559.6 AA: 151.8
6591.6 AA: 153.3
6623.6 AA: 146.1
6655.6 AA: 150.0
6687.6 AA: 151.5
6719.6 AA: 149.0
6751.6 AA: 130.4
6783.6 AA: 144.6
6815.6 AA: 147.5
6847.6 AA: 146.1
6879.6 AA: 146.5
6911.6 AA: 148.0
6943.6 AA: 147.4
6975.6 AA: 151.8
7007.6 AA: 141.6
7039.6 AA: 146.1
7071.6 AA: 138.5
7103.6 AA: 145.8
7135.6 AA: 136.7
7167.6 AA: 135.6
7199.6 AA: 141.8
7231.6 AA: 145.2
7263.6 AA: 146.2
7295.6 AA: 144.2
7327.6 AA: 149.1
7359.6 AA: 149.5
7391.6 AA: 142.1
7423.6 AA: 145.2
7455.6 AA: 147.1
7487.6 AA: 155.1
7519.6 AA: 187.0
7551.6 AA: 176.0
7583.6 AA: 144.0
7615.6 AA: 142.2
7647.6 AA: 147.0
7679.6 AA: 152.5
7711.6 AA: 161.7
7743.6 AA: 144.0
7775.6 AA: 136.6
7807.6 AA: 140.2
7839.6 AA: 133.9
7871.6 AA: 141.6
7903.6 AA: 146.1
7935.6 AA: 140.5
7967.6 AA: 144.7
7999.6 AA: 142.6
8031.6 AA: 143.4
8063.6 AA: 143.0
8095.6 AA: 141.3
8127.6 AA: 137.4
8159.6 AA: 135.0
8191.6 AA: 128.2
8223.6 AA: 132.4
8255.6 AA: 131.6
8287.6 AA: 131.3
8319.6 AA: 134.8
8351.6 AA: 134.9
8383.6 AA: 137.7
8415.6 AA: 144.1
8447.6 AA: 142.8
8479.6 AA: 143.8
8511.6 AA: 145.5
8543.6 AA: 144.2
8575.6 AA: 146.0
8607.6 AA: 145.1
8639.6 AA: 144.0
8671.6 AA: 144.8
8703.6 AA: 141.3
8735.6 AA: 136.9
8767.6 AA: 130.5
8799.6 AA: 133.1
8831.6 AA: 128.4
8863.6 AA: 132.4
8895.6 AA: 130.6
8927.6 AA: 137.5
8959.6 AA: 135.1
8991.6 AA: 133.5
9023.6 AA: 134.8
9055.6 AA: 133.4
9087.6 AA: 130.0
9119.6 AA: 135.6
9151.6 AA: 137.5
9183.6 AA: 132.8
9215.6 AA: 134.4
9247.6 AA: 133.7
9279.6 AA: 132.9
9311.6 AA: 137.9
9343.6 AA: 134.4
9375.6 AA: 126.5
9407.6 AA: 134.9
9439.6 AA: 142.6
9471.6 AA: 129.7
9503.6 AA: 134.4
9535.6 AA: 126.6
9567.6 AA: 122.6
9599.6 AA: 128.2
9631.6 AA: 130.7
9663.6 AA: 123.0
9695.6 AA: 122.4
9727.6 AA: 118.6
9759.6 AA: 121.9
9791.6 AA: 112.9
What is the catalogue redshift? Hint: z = 0.145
